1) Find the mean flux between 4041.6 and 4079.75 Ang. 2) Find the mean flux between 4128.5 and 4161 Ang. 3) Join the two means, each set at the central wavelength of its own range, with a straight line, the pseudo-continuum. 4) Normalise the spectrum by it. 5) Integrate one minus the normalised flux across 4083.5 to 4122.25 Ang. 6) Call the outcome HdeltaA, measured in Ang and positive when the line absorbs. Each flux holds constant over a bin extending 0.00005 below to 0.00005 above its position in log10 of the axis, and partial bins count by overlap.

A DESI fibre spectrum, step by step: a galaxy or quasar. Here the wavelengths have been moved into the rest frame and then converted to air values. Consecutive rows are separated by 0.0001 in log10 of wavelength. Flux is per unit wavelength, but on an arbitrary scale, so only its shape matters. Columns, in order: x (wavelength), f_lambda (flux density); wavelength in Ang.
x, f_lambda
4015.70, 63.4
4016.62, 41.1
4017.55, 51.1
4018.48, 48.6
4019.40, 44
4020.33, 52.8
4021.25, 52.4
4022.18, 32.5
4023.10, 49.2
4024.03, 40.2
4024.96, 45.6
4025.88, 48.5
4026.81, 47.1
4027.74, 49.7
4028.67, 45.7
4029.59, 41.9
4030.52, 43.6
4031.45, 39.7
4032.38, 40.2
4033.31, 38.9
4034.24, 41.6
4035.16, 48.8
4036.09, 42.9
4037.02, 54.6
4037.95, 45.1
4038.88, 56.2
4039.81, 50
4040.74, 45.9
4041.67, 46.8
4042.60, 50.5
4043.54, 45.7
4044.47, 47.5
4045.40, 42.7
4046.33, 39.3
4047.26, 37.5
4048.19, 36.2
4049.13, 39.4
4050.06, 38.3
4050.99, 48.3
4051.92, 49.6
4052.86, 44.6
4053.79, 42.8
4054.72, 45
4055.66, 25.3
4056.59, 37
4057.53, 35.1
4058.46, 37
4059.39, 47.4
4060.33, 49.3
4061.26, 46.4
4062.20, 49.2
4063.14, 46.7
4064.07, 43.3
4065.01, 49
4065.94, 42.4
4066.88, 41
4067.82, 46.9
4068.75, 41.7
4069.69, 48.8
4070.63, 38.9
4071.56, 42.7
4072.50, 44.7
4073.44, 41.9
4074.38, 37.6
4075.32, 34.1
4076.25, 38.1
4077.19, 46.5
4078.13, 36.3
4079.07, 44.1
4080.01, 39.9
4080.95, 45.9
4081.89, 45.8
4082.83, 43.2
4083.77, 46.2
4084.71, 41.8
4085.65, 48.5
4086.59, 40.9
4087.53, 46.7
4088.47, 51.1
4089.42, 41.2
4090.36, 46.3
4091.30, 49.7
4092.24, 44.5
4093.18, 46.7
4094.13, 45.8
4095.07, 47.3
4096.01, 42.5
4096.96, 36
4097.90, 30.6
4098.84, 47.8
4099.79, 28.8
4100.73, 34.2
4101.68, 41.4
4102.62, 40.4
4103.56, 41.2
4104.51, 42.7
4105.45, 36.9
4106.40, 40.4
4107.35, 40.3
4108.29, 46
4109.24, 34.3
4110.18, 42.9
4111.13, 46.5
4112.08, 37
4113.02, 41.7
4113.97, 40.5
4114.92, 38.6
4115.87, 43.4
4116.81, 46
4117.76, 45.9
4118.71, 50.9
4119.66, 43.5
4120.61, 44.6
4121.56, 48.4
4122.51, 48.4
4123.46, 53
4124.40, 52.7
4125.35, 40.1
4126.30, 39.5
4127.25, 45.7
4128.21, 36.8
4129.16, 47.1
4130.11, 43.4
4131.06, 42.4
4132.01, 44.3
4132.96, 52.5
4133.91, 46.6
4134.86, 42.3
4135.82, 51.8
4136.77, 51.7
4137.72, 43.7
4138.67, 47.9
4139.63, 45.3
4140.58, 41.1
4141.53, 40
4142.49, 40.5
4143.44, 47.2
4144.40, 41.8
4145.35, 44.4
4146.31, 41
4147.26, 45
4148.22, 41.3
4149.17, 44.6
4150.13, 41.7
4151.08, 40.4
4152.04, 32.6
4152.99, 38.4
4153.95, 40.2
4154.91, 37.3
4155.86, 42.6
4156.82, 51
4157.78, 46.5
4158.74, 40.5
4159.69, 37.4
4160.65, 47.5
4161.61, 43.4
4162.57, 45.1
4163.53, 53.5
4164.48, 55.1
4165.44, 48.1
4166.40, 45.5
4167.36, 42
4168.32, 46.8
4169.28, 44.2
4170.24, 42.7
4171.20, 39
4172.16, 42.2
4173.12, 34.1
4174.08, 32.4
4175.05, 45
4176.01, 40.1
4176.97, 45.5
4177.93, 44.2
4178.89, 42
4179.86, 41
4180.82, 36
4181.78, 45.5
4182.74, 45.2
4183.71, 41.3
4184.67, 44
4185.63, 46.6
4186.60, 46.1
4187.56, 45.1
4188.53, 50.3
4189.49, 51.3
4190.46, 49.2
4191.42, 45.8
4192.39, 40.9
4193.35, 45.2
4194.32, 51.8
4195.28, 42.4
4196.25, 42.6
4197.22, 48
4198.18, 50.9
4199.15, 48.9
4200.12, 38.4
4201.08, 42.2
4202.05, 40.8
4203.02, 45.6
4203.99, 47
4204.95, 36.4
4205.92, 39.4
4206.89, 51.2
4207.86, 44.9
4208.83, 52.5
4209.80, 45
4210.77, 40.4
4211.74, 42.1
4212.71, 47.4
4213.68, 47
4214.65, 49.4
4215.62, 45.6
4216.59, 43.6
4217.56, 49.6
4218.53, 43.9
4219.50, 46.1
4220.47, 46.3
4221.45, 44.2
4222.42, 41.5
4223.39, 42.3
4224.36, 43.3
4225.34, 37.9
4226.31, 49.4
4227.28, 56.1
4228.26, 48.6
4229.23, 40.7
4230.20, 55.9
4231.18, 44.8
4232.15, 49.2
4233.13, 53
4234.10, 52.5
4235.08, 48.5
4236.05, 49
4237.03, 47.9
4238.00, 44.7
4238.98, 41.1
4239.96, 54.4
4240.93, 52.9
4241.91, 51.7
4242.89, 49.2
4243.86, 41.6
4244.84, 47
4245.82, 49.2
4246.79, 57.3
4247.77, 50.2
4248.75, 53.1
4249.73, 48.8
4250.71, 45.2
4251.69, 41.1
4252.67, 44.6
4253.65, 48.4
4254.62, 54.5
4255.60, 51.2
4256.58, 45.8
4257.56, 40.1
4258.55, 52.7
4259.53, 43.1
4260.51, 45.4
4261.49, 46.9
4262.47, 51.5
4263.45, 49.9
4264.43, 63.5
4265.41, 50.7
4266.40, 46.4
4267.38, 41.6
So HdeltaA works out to 0.29 Ang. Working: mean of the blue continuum 42.5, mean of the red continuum 43.5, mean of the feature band 42.7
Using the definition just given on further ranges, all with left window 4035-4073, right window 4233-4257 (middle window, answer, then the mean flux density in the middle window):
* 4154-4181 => 2.11 Ang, 43.3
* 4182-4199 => 0.43 Ang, 46.3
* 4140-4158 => 1.76 Ang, 41.9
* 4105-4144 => 1.43 Ang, 44.2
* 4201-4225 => 1.68 Ang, 44.7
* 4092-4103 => 1.16 Ang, 40.4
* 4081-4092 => -0.16 Ang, 45.6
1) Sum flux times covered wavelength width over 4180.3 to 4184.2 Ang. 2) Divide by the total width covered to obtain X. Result 42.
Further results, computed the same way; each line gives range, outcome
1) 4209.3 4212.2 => 42.5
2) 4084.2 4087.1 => 43.9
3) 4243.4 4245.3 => 44.2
